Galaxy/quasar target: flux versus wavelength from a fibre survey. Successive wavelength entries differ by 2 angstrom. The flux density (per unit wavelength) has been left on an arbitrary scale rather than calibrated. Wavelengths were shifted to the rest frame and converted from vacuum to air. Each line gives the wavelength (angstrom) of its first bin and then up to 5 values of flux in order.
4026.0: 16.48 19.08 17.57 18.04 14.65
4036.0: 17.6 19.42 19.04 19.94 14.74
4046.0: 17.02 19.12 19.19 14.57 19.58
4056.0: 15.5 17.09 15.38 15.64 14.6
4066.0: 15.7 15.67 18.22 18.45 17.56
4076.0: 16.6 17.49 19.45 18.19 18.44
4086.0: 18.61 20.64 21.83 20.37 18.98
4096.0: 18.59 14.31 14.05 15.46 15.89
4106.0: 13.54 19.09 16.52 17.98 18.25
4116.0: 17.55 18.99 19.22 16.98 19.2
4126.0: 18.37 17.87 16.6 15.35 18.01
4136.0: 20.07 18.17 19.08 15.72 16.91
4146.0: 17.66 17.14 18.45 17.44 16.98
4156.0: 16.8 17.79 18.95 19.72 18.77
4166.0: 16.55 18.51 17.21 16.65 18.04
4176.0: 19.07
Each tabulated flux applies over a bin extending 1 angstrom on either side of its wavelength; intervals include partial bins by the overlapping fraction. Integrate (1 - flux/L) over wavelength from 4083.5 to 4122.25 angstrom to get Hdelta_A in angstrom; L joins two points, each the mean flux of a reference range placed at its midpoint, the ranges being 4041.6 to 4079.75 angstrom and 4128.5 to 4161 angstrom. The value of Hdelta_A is -1.1 angstrom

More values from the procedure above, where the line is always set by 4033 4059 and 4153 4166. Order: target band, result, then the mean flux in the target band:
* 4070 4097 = -1.8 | 18.8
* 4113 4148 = 0.1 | 17.9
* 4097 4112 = 1.7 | 15.7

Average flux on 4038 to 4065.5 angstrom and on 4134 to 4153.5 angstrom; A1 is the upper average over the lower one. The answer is 1.0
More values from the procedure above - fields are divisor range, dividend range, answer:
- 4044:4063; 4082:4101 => 1.09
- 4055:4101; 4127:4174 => 1.01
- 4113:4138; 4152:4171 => 0.99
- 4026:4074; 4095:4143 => 1.00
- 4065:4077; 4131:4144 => 1.04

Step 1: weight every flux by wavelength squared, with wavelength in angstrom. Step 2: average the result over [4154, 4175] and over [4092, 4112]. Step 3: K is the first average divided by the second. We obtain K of 1.11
